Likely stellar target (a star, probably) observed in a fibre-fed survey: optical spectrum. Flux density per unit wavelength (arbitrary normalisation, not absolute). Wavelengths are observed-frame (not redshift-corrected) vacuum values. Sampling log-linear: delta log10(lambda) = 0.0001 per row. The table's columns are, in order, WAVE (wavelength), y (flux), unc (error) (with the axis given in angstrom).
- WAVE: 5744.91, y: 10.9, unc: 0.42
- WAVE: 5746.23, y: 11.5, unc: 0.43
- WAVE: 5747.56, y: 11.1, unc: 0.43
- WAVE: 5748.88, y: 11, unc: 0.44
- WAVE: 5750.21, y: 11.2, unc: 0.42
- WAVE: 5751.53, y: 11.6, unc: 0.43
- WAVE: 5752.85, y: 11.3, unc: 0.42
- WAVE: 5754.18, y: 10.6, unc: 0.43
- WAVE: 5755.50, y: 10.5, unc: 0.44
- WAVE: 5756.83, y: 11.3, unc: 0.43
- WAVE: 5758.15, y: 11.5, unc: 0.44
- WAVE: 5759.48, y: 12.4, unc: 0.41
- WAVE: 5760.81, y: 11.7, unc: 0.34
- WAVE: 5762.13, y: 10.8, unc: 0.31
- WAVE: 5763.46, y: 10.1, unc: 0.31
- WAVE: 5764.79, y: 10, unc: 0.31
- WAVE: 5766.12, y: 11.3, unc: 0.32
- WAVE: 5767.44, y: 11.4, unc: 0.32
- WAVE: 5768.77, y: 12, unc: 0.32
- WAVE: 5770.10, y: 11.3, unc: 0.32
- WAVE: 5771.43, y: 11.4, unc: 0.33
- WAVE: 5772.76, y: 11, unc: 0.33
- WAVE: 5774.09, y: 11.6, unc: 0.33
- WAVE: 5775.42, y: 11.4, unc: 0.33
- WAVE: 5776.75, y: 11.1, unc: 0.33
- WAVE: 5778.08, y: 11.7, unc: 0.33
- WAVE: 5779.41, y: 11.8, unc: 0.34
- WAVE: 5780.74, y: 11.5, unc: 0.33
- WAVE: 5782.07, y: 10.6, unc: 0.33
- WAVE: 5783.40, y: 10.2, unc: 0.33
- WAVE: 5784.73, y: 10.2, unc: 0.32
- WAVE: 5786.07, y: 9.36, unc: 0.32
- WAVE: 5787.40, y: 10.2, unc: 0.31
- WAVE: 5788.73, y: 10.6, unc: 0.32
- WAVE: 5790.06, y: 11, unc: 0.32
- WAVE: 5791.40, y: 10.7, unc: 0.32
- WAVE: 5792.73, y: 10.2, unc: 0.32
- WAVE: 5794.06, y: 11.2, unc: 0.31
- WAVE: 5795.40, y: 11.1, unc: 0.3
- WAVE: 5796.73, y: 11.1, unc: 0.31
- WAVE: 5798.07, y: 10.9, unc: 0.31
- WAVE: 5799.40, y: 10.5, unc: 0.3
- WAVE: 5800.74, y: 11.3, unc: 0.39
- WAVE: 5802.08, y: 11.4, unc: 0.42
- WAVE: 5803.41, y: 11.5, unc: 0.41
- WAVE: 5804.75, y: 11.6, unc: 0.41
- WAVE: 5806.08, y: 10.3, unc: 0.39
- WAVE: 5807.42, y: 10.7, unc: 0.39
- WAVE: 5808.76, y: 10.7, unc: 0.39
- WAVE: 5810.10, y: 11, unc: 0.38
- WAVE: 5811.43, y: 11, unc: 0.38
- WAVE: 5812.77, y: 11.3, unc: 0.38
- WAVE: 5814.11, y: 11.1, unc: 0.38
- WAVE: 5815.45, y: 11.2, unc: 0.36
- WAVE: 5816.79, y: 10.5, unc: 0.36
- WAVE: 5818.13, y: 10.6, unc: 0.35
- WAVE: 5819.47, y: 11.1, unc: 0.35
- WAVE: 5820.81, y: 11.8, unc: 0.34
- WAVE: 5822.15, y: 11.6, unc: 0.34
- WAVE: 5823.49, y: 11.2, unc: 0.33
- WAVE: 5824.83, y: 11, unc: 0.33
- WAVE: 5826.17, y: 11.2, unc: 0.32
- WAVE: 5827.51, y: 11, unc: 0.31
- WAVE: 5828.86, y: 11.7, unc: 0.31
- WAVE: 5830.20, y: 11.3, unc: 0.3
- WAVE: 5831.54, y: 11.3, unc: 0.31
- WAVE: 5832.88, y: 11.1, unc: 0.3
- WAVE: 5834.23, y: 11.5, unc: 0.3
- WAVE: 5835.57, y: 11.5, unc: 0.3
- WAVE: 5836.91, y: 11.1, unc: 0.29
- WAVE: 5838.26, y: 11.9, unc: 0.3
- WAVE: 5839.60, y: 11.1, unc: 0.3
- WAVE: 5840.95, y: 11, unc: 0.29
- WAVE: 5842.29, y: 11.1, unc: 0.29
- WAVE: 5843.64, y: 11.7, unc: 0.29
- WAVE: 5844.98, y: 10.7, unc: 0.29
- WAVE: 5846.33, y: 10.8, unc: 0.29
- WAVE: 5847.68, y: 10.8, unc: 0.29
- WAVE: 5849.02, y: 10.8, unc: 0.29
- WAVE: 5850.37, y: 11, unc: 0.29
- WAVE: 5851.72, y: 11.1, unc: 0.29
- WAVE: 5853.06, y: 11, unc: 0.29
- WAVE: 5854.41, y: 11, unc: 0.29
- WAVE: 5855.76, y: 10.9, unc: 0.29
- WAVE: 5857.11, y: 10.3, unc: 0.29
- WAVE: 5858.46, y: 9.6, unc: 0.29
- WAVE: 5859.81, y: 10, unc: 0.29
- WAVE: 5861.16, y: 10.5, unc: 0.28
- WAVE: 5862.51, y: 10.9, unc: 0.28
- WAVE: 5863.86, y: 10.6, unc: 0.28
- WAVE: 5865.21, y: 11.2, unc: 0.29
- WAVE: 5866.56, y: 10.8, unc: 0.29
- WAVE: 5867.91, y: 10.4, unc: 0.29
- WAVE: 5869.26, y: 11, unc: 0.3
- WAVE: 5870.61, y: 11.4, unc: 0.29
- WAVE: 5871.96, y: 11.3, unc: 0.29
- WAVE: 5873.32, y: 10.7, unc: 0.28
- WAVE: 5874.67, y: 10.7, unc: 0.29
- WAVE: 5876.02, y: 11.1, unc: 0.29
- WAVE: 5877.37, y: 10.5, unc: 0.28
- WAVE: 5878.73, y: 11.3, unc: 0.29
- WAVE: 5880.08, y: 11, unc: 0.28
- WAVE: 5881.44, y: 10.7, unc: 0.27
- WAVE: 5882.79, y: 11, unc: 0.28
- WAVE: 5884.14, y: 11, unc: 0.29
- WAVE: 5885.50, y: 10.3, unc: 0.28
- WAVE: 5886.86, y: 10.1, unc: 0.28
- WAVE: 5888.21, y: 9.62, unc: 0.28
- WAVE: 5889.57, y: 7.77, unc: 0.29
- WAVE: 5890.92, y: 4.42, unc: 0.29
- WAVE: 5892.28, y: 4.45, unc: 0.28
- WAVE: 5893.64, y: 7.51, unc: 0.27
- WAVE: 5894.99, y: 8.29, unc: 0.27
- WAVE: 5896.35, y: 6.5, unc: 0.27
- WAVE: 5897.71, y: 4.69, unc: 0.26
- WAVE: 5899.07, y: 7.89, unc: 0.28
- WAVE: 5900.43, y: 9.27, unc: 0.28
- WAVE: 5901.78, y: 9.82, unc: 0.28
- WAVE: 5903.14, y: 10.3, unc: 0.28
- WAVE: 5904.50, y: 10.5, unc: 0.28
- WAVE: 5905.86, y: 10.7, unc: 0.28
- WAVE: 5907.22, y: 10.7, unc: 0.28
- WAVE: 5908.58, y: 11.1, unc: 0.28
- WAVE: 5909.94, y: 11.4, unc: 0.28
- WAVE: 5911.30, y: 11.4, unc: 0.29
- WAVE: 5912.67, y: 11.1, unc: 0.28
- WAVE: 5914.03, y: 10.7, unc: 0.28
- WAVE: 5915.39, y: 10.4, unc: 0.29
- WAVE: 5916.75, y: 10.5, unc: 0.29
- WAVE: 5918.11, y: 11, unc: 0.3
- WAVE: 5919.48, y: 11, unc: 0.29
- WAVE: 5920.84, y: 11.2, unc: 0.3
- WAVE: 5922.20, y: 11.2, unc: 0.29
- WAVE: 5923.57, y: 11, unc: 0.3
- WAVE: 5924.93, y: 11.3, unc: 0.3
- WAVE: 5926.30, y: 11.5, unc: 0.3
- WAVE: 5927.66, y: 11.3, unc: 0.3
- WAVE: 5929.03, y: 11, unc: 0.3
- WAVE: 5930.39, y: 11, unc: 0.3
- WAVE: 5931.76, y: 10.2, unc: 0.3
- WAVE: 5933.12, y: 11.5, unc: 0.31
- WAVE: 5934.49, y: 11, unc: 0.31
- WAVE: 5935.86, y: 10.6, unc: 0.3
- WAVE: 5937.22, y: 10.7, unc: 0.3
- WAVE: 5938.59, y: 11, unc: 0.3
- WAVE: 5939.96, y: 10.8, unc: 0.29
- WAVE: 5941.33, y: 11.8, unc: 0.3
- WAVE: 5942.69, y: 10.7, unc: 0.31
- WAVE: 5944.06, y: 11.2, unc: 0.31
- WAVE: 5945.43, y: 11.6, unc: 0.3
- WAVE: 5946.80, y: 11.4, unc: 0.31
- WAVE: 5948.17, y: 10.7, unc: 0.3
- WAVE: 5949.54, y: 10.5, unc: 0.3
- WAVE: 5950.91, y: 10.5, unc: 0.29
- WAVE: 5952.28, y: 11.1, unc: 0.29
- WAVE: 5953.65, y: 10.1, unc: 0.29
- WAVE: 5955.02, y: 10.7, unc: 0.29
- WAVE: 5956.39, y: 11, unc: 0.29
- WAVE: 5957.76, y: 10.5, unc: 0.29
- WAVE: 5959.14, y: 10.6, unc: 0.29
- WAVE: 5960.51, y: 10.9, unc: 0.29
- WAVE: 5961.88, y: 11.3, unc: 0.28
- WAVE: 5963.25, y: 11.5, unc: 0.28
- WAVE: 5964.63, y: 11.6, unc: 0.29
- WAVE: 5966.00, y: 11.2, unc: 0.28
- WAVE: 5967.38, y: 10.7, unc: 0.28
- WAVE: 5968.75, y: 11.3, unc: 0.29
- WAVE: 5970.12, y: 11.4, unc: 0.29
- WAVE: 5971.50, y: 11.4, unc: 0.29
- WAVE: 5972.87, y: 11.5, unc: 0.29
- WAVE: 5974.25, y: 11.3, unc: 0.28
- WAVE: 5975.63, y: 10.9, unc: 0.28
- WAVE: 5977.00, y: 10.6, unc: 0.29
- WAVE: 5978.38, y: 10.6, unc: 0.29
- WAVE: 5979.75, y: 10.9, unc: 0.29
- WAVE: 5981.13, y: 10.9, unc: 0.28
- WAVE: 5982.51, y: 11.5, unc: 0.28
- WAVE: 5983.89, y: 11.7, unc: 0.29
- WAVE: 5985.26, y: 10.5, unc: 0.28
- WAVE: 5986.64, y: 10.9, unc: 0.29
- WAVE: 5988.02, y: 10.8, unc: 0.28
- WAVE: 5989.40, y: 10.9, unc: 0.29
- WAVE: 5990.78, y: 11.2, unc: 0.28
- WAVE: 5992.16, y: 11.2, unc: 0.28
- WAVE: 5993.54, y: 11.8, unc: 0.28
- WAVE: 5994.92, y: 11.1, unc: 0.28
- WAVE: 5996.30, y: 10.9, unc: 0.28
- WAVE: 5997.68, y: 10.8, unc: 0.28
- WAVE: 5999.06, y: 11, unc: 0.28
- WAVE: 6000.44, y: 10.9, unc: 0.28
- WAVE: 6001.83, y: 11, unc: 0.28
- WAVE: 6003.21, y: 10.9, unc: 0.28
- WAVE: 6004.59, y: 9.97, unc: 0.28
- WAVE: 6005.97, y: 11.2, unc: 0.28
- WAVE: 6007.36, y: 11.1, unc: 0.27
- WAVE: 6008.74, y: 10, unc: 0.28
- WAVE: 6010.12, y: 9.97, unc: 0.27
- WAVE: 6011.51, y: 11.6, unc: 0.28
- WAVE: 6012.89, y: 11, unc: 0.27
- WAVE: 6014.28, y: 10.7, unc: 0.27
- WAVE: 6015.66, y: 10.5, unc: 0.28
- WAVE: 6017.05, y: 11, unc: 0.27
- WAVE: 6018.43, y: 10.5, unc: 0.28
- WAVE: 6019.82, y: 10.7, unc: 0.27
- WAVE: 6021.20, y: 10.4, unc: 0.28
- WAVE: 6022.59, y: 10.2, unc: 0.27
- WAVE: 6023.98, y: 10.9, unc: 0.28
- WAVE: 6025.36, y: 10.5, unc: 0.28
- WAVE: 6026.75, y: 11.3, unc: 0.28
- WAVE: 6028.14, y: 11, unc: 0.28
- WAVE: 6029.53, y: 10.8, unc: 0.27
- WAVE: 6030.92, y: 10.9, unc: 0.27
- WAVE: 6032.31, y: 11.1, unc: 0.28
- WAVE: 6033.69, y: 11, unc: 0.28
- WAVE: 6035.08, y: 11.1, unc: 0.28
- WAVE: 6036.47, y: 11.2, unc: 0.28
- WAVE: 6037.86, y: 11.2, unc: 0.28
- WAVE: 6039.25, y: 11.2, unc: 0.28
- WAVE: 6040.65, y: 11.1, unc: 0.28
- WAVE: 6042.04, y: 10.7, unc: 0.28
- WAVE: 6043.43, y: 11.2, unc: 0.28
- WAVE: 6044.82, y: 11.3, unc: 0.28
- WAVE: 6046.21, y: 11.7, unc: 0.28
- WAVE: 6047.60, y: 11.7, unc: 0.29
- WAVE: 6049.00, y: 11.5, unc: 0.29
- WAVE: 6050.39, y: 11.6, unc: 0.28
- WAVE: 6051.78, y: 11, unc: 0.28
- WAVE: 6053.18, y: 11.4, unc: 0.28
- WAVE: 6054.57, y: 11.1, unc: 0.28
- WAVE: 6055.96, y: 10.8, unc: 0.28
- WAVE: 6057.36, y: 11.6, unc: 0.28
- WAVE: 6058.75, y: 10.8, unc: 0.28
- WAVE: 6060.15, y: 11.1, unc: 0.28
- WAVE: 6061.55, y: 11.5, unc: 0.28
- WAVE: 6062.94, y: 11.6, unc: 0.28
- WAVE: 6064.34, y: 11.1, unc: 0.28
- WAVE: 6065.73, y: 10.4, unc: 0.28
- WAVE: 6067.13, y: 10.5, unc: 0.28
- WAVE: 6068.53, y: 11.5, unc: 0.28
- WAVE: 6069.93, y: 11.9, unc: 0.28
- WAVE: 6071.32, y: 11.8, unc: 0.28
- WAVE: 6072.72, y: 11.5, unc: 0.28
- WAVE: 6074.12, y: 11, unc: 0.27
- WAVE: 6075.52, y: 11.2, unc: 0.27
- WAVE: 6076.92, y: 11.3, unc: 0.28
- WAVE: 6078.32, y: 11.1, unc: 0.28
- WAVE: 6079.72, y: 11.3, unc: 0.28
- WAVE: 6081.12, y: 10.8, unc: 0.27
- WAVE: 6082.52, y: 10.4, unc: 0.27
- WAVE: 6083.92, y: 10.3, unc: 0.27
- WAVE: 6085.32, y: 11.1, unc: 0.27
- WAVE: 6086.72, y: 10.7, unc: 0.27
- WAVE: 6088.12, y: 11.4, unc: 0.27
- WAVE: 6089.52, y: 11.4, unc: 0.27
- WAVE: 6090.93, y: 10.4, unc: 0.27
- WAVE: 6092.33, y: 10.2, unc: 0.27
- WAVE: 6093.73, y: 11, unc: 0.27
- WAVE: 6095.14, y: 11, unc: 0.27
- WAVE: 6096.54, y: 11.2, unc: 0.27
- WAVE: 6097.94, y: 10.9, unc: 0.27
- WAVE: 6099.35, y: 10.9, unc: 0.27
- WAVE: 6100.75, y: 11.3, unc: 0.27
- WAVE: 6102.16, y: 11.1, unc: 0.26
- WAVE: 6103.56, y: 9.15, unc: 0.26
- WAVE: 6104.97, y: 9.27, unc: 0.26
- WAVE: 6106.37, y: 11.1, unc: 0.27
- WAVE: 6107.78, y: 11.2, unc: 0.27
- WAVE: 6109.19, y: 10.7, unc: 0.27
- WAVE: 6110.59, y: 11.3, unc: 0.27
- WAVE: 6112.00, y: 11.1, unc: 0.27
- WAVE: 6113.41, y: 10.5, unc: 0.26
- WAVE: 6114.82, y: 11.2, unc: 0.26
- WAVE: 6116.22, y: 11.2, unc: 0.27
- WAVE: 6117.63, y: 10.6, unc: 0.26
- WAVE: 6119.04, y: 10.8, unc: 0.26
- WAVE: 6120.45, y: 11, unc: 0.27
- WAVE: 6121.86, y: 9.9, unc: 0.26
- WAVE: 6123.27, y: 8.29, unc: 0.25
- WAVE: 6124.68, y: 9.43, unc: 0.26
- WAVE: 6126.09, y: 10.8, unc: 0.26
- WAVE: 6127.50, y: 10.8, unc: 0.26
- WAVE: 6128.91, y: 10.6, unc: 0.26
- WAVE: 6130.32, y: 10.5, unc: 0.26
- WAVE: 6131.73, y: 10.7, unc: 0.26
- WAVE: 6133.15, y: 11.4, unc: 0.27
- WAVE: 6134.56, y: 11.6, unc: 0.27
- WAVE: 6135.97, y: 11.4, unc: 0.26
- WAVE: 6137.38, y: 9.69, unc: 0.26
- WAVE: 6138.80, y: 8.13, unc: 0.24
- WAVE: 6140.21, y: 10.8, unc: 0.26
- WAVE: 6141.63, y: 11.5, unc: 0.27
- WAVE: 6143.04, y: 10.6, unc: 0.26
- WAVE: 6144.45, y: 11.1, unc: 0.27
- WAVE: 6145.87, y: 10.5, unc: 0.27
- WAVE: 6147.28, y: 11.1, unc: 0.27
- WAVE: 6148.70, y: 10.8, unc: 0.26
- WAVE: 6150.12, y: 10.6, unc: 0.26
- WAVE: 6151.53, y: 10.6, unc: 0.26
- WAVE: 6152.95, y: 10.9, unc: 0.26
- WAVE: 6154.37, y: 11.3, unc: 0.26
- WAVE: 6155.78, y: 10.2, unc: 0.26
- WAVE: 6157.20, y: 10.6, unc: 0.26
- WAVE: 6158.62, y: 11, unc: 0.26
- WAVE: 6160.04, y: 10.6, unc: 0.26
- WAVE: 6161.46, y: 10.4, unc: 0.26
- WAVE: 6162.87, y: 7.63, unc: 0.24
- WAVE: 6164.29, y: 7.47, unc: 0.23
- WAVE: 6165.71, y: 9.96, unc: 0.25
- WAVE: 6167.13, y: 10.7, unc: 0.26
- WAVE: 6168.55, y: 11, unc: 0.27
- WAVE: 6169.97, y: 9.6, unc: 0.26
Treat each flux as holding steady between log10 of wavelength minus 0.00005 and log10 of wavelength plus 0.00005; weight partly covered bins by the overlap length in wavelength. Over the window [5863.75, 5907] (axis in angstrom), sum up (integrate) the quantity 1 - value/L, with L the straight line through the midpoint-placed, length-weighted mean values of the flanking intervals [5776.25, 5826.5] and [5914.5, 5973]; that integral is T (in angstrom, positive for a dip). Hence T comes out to 5.5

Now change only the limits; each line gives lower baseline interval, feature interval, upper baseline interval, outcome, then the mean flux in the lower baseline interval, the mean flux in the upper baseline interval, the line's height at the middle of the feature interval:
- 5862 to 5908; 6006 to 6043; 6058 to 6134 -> -1.4 angstrom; 9.66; 10.8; 10.4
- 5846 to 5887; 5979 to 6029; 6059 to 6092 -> 0.5 angstrom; 10.8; 11.1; 11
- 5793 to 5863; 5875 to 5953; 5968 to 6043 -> 5.4 angstrom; 11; 10.9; 11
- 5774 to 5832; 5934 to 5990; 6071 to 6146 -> -0.7 angstrom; 11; 10.7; 10.9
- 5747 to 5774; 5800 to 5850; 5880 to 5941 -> -2.2 angstrom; 11.2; 10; 10.7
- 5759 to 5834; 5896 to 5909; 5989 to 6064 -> 2.2 angstrom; 11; 11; 11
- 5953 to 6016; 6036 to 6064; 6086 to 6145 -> -1.2 angstrom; 11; 10.7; 10.8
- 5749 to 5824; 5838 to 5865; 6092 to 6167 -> 0.3 angstrom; 11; 10.5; 10.9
